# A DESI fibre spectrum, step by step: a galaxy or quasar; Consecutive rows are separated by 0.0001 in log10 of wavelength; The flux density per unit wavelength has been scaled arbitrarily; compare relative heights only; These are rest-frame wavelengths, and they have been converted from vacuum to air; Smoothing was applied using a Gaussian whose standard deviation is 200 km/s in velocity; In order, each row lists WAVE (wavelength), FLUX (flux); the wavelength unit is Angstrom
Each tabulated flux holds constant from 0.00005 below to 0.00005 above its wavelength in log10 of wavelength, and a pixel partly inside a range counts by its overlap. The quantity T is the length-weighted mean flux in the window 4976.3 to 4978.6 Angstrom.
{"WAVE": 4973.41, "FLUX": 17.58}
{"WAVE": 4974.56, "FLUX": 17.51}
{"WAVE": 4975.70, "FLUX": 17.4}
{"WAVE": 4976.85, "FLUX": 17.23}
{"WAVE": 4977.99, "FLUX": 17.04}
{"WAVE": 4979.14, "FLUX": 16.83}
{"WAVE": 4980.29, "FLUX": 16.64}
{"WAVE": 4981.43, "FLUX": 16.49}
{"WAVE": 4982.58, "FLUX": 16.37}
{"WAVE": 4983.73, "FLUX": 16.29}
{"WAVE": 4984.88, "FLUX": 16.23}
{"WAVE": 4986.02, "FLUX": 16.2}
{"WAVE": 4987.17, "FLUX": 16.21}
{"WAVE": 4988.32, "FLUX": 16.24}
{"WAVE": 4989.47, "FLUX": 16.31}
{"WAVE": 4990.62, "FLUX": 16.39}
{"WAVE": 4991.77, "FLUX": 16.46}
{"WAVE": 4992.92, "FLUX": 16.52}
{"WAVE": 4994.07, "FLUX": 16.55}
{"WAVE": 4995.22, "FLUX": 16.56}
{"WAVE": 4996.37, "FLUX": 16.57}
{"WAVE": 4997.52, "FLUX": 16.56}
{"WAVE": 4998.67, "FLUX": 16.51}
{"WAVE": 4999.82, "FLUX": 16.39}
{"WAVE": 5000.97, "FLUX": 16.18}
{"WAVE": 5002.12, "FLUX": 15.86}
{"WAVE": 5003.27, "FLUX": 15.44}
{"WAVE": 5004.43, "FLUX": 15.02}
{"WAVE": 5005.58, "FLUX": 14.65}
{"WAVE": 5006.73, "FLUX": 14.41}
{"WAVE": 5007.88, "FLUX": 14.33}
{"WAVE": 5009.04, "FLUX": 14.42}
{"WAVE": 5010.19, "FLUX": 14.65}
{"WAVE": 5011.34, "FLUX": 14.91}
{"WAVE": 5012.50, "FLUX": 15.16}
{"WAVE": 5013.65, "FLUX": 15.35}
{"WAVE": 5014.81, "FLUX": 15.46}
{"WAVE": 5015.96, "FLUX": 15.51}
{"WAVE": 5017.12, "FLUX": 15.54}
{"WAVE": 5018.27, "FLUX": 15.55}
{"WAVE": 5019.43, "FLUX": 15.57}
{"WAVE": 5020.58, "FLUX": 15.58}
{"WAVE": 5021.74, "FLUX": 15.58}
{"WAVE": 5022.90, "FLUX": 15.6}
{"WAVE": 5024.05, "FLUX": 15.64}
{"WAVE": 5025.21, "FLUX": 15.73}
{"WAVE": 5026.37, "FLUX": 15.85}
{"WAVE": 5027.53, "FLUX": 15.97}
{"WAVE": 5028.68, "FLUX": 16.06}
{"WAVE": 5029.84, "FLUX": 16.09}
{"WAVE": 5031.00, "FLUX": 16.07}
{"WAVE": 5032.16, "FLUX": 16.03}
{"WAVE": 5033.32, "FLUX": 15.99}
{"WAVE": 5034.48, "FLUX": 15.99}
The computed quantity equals 17.1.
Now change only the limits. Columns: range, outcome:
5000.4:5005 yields 15.6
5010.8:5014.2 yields 15.1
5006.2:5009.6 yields 14.4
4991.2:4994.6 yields 16.5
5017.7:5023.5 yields 15.6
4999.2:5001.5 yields 16.3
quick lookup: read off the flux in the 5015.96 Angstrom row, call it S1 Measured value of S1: 15.51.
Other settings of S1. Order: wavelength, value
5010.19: 14.65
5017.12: 15.54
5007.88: 14.33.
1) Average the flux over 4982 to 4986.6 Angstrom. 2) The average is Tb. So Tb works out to 16.3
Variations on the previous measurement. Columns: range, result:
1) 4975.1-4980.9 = 17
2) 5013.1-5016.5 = 15.4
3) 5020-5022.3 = 15.6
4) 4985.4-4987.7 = 16.2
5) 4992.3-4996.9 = 16.5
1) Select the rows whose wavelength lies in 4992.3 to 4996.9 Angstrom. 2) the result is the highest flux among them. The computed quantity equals 16.57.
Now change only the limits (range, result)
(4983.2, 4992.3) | 16.46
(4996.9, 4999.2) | 16.56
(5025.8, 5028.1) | 15.97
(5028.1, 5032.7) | 16.09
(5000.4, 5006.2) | 16.18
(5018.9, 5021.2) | 15.58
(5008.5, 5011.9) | 14.91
